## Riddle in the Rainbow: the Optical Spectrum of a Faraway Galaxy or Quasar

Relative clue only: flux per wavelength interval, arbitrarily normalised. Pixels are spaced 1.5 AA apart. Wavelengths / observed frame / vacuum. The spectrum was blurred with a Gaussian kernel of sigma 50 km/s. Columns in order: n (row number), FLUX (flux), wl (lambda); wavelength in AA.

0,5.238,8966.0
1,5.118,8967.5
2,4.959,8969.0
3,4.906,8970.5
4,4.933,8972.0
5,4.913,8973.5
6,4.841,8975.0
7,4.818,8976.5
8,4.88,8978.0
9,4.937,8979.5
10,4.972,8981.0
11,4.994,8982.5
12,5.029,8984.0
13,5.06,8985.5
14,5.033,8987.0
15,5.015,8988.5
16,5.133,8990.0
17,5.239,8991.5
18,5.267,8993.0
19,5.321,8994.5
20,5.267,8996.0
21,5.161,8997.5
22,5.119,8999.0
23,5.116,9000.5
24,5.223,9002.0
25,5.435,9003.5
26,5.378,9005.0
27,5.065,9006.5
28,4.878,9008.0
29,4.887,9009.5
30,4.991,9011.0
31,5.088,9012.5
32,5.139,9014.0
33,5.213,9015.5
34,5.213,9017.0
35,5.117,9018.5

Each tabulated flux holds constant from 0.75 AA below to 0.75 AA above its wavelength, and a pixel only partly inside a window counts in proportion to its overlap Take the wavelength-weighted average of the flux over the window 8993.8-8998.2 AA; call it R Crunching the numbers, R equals 5.25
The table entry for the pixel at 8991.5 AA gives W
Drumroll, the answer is 5.239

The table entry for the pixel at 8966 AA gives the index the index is 5.238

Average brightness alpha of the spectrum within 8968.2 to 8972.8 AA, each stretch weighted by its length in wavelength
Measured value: 4.93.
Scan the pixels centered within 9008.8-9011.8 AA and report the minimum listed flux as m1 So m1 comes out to 4.887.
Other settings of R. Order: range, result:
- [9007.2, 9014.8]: 5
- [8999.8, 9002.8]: 5.17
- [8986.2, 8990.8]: 5.06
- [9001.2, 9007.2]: 5.28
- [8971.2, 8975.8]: 4.89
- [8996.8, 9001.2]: 5.13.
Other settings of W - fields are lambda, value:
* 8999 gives 5.119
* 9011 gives 4.991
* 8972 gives 4.933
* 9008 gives 4.878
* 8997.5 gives 5.161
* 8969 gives 4.959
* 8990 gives 5.133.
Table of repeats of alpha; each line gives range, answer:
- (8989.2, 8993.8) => 5.21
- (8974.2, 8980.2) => 4.87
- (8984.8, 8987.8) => 5.05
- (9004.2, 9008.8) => 5.11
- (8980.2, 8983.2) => 4.98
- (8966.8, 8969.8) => 5.03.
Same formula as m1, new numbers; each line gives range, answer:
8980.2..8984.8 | 4.972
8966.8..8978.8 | 4.818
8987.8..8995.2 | 5.015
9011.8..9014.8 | 5.088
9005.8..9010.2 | 4.878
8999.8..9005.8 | 5.116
